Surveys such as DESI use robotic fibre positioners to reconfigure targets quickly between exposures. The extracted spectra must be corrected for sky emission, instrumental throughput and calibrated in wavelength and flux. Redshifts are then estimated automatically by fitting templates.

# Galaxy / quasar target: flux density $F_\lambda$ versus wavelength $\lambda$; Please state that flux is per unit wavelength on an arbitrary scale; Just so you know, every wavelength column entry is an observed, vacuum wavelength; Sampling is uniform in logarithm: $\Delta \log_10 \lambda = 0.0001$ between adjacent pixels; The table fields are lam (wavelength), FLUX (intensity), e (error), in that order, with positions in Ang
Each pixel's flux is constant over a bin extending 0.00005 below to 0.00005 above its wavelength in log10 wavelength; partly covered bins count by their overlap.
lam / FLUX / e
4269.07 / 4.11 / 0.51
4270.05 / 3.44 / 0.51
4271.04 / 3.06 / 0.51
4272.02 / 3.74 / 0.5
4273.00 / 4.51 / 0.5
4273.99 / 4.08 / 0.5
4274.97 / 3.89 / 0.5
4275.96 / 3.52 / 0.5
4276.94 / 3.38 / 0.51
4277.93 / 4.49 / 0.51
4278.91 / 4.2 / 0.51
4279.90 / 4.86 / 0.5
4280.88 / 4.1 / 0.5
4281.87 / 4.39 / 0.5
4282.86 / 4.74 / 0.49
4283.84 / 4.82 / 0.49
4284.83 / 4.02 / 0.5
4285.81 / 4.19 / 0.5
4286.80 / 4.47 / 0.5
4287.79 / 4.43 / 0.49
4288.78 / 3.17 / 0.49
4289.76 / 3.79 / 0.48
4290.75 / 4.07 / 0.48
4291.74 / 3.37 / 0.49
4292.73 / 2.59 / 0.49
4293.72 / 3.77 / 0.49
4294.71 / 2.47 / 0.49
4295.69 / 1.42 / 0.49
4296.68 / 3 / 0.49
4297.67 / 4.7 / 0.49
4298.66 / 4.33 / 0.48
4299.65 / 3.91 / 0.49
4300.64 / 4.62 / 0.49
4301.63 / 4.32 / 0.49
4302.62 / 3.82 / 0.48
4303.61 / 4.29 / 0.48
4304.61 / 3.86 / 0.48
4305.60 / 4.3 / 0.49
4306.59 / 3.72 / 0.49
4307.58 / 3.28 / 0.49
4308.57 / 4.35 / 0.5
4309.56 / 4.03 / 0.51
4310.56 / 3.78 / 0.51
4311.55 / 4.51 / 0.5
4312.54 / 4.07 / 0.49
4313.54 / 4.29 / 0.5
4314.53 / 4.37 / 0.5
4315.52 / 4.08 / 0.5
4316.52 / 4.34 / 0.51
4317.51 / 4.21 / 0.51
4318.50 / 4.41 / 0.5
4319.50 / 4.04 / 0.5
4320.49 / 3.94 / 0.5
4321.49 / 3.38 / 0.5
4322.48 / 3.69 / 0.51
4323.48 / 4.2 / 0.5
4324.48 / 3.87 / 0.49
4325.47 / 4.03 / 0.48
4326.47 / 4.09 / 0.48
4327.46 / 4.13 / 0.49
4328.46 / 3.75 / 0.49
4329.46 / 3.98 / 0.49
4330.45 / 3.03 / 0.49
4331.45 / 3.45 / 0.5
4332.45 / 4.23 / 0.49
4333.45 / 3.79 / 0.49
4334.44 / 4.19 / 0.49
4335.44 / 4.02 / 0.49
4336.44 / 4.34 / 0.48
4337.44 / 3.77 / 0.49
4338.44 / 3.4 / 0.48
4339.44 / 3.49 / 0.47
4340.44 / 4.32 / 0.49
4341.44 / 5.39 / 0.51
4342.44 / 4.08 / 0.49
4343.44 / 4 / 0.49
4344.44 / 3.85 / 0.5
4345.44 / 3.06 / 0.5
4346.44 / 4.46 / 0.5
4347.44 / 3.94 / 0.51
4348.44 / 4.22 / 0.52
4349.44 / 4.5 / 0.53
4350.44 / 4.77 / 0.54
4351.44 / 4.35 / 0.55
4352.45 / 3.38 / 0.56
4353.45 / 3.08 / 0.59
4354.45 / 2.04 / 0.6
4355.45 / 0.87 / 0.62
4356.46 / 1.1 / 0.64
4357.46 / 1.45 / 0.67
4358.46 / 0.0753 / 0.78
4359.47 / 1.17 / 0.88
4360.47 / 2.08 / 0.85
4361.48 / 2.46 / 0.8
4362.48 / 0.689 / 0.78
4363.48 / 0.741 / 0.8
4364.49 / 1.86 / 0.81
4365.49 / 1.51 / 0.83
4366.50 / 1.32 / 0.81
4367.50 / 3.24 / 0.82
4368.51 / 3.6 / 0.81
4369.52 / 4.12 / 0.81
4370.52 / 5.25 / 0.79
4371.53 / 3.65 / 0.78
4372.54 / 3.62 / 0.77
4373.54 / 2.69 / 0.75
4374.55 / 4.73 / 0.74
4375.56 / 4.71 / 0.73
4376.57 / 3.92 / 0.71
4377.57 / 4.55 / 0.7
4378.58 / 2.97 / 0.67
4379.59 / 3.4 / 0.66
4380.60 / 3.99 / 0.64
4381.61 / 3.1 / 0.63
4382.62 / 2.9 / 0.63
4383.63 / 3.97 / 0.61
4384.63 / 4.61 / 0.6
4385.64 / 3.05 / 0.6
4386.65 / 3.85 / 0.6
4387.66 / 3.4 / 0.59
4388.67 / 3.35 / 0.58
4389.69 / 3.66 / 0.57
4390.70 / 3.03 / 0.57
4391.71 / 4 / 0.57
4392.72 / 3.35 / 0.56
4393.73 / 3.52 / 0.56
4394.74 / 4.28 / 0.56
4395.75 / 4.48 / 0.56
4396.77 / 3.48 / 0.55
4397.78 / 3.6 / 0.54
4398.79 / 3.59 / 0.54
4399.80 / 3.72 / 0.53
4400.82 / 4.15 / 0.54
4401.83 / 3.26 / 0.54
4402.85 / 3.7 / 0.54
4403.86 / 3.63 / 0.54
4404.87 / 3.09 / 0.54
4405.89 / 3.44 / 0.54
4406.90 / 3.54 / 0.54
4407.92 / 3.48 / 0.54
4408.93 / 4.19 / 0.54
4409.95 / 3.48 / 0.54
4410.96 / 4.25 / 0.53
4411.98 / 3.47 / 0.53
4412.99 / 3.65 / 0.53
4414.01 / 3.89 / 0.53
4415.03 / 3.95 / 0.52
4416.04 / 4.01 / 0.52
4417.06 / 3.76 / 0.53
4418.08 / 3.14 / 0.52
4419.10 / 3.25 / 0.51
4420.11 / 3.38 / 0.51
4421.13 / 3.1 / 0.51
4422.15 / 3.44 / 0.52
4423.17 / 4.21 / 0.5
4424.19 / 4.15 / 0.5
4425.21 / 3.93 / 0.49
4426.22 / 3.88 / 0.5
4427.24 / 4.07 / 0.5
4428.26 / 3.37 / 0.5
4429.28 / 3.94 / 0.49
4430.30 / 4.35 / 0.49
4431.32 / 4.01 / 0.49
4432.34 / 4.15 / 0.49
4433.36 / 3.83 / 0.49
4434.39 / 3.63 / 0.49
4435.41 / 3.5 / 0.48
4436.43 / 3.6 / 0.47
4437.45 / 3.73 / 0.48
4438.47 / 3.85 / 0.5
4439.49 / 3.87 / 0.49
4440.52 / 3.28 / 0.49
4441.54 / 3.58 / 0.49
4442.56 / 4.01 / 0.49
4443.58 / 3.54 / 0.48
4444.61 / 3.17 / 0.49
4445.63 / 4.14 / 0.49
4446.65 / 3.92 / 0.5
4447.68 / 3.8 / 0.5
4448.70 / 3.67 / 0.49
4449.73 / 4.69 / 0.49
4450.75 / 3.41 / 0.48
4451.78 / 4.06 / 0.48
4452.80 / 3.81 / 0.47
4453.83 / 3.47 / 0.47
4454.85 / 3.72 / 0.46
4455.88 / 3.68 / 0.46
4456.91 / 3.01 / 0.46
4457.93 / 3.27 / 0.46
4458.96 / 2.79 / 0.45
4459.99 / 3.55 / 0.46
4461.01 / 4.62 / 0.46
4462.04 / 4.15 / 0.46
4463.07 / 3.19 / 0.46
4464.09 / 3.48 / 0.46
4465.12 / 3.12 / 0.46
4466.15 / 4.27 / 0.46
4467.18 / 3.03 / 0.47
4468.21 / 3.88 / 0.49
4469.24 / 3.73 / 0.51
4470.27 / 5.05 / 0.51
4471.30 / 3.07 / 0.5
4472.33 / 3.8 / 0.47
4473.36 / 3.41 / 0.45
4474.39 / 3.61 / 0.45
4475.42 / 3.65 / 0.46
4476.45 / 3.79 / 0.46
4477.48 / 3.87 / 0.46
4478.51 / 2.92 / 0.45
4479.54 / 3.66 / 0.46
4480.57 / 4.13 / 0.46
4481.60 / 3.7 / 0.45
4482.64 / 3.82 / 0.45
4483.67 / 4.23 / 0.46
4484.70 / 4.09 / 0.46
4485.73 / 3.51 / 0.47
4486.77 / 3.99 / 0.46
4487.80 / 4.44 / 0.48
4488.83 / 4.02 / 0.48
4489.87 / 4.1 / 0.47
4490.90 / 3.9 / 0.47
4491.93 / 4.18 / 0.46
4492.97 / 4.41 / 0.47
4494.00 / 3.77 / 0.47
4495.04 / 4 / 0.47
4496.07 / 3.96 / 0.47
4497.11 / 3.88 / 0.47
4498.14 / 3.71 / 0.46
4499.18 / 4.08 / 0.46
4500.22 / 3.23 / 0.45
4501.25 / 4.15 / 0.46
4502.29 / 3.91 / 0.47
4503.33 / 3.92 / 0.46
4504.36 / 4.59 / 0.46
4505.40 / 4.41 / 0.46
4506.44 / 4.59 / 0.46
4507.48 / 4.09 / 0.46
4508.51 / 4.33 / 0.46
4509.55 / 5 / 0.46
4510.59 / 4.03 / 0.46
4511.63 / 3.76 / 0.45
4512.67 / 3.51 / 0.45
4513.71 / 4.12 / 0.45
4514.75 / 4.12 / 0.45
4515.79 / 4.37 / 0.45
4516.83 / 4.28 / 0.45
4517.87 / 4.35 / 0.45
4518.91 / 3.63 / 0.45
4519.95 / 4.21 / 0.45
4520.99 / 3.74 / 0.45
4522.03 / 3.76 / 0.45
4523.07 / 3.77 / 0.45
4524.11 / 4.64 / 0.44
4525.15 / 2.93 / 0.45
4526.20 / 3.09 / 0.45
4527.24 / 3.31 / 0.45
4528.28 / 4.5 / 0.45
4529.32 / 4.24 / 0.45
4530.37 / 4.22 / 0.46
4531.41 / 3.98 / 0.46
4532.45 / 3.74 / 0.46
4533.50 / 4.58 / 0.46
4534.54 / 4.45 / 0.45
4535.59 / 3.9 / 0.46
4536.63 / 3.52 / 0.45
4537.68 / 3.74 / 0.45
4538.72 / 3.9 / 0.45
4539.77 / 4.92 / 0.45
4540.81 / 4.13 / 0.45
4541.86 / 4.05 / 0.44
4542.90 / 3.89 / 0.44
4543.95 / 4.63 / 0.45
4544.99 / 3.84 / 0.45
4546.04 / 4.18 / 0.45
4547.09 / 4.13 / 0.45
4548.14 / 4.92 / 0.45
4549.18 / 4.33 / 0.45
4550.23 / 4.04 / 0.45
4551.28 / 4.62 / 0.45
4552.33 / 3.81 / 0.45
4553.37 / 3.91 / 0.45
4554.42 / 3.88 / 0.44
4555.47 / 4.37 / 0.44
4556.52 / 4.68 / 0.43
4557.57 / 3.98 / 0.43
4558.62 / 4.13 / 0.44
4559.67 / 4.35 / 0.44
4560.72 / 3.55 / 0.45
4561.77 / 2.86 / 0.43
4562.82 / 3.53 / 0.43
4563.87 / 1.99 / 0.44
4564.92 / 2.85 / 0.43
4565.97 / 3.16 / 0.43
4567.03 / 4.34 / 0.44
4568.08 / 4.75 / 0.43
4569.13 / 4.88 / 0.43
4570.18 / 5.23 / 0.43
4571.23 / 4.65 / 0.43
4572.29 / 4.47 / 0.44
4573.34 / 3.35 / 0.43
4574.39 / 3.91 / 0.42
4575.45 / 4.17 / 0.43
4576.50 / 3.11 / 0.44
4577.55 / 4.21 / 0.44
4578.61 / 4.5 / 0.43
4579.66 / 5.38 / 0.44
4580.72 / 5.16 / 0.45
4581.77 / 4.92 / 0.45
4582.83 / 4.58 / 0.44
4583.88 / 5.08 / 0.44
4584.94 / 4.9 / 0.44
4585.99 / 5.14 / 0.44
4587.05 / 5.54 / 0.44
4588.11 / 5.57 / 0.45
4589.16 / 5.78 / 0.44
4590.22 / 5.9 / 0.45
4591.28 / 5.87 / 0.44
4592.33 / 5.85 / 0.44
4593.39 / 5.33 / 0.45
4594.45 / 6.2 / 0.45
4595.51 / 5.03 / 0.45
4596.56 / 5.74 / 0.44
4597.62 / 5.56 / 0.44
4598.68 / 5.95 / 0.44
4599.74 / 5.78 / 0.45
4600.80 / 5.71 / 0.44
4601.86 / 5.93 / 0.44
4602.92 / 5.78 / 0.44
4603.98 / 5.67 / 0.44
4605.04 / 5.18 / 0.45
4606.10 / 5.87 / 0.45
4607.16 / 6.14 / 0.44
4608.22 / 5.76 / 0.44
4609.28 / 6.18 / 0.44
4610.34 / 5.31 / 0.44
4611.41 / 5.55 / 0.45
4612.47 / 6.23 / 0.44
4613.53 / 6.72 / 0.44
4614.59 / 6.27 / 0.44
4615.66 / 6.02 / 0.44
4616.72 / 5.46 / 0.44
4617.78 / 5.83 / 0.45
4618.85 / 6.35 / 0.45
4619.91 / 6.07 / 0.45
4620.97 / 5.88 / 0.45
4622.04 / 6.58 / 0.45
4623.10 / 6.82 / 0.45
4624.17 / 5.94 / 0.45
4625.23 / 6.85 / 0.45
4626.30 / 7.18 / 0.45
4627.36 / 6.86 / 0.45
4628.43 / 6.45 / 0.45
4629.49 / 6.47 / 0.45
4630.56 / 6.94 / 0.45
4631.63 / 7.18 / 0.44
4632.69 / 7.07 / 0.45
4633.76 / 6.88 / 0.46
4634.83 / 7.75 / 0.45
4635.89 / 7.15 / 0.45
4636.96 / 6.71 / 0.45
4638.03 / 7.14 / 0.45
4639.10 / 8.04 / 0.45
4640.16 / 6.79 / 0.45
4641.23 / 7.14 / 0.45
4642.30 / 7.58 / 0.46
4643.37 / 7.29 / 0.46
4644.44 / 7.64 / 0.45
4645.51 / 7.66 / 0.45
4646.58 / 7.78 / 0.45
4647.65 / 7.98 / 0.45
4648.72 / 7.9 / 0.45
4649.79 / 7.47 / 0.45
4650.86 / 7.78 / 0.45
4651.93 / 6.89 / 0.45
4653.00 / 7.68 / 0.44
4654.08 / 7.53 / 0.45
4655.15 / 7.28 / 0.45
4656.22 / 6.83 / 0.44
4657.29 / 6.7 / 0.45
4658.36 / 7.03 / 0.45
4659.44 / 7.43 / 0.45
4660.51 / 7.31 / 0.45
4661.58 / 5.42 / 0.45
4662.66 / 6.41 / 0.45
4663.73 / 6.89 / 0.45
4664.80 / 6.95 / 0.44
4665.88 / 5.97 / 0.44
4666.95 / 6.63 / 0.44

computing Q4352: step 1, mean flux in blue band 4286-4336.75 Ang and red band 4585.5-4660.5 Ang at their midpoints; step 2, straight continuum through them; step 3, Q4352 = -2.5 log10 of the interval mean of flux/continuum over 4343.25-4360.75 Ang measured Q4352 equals 0.41 mag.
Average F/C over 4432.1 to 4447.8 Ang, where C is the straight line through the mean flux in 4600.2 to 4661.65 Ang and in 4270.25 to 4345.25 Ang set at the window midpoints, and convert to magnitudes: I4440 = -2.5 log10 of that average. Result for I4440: 0.34 mag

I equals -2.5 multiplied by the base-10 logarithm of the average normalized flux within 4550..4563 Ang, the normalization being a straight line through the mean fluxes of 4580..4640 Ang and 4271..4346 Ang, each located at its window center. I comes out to 0.39 mag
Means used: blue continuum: 3.95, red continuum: 6.07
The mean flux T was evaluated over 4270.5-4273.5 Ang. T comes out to 3.76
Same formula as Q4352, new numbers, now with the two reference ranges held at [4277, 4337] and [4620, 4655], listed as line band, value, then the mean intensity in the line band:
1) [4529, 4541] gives 0.44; 4.11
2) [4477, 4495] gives 0.40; 3.93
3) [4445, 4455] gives 0.35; 3.87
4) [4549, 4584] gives 0.49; 4.13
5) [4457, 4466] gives 0.47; 3.53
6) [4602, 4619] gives 0.17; 5.88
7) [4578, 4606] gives 0.22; 5.47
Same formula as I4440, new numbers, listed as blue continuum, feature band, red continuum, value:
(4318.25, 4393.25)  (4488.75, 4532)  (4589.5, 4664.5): 0.28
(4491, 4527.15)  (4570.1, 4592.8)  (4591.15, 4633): 0.13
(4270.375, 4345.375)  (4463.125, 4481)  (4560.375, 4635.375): 0.29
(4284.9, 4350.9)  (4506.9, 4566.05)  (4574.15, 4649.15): 0.36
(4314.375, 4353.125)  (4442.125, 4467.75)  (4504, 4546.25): 0.11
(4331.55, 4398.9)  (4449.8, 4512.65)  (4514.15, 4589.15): 0.01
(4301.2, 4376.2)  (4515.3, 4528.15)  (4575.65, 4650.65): 0.34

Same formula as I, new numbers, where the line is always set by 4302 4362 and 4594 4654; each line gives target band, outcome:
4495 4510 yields 0.28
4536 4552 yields 0.35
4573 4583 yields 0.37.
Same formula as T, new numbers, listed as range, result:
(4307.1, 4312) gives 3.99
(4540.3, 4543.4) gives 4.03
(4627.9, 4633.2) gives 6.83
